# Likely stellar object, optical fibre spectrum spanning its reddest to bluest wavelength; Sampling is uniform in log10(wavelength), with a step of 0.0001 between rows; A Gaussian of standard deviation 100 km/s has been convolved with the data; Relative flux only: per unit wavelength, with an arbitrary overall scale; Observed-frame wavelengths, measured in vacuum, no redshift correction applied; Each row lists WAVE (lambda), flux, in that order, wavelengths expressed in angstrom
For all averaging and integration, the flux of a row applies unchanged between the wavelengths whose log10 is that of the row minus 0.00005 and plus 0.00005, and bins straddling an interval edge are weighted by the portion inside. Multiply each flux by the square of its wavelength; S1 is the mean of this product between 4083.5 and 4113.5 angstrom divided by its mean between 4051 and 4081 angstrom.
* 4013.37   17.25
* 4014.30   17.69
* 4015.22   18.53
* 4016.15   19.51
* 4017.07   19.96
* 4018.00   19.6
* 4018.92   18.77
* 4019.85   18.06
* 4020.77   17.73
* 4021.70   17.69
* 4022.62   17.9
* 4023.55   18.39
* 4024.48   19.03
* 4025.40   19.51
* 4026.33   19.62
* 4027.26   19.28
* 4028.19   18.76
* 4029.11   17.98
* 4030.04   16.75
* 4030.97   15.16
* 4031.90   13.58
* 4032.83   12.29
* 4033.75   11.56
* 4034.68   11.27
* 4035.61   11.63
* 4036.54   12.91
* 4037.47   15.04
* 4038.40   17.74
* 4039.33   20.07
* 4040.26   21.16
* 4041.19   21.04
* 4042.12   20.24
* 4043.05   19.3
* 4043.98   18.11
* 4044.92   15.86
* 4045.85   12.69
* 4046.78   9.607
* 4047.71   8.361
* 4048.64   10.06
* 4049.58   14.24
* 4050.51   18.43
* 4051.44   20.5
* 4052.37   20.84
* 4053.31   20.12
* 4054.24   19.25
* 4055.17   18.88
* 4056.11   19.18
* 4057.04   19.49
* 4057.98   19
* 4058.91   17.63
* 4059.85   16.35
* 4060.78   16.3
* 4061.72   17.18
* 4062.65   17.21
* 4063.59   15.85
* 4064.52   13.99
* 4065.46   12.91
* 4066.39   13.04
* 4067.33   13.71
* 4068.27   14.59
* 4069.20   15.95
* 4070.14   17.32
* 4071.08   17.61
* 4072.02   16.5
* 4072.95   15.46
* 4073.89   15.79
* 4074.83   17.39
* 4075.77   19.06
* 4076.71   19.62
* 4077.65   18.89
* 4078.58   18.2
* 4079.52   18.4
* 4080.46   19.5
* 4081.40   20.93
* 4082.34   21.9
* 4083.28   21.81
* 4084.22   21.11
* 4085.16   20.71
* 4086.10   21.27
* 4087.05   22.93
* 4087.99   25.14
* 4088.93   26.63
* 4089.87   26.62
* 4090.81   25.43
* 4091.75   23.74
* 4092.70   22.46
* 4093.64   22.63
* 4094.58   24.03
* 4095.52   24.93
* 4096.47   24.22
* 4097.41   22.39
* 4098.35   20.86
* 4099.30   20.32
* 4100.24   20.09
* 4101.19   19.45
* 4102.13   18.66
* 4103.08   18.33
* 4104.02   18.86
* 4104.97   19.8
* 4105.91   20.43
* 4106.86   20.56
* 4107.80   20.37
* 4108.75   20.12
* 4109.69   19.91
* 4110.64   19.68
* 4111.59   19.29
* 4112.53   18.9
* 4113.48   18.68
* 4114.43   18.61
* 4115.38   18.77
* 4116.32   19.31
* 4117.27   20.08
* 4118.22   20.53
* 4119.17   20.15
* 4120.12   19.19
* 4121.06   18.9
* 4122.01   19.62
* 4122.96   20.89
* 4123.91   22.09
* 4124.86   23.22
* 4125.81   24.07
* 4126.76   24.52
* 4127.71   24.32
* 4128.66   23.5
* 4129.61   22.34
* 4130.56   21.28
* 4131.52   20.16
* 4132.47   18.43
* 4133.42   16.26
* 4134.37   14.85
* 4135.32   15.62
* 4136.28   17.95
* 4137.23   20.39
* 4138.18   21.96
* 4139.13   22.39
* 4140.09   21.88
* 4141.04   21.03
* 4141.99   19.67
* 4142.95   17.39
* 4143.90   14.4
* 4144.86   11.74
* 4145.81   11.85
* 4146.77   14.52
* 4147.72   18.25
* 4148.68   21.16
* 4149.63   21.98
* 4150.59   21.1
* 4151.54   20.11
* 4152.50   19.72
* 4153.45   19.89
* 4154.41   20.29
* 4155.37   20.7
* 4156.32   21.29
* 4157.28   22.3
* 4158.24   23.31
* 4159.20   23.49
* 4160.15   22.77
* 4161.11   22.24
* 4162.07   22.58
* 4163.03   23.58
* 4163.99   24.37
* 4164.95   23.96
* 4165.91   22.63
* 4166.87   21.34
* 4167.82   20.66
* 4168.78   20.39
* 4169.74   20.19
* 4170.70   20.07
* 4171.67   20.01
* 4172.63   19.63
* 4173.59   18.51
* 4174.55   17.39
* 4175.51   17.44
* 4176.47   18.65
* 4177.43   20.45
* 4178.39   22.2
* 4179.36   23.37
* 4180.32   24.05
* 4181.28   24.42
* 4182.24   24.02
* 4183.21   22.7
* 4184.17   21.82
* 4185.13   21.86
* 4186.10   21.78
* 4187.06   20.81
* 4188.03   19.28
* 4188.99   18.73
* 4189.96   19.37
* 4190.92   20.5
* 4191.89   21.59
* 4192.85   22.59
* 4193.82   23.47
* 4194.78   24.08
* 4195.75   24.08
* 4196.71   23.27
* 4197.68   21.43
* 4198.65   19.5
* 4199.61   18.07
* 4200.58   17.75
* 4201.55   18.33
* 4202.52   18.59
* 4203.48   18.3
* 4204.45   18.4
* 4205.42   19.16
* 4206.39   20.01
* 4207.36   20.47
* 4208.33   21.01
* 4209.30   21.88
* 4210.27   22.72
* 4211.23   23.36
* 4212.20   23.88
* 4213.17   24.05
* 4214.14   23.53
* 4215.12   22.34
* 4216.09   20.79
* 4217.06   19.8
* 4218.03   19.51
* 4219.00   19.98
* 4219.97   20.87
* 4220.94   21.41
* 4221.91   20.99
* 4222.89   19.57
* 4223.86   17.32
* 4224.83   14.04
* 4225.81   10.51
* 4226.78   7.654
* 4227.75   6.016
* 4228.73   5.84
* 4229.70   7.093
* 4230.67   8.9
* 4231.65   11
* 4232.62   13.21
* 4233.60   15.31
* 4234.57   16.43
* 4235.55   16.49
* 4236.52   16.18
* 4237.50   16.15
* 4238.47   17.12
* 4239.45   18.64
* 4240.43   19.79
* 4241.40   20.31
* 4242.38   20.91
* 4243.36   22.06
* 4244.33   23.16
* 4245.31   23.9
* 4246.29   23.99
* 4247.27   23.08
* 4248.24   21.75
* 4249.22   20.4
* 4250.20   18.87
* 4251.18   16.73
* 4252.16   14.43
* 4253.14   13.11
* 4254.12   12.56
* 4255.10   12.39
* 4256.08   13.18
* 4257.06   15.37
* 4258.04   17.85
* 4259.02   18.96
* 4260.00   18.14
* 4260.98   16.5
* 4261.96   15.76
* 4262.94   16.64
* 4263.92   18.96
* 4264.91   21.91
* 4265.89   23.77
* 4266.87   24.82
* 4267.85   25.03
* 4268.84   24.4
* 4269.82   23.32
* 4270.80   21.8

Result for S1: 1.3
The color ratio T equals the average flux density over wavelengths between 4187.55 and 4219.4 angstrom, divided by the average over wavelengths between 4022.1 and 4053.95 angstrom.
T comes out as 1.27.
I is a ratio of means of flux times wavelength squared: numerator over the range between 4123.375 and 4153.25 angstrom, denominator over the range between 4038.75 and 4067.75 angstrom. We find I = 1.2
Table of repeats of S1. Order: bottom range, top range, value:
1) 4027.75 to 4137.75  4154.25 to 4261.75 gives 1.09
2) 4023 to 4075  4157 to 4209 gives 1.37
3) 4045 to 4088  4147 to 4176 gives 1.26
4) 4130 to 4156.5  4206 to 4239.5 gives 0.95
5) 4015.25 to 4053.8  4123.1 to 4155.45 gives 1.23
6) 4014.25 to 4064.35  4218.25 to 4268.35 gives 1.11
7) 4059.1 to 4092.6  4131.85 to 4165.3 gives 1.09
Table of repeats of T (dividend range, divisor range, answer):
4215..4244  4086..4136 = 0.77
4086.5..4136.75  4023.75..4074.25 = 1.28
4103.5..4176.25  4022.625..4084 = 1.19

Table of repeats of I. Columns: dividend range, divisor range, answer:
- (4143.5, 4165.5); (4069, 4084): 1.14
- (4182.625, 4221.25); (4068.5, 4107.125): 1.08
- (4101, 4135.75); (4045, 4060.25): 1.25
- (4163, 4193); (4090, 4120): 1.06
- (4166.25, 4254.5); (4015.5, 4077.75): 1.23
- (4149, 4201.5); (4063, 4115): 1.12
